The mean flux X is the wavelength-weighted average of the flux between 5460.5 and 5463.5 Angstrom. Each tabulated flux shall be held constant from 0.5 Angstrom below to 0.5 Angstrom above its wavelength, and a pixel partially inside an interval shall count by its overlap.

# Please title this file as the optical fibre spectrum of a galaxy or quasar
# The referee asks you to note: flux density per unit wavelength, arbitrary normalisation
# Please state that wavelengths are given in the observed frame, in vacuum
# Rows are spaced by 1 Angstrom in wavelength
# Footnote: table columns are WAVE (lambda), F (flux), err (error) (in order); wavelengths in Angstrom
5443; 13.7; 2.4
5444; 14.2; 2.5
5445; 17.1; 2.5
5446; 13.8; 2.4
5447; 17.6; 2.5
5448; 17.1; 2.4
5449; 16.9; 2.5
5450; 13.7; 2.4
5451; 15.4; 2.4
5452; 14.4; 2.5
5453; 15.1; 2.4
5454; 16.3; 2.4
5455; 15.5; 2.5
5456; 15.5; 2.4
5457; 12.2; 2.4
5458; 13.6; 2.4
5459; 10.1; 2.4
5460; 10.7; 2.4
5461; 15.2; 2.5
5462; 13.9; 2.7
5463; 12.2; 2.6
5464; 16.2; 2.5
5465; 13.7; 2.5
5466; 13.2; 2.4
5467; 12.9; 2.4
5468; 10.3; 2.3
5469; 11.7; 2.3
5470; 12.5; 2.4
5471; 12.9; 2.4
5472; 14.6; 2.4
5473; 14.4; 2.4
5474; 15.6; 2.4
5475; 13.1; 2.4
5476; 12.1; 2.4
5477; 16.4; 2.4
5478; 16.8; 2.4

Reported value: 13.8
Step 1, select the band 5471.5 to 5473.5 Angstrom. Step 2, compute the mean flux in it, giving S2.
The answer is 14.5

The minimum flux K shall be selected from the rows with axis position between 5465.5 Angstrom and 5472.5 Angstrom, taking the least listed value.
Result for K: 10.3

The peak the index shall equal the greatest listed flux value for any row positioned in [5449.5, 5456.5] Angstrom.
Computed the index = 16.3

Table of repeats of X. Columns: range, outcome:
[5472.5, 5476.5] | 13.8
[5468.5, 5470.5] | 12.1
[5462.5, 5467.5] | 13.6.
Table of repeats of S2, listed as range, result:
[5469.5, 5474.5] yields 14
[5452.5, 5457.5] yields 14.9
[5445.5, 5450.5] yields 15.8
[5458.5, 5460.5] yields 10.4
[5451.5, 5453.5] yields 14.8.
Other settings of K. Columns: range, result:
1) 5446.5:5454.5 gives 13.7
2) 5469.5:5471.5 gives 12.5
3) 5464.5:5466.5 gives 13.2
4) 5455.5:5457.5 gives 12.2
